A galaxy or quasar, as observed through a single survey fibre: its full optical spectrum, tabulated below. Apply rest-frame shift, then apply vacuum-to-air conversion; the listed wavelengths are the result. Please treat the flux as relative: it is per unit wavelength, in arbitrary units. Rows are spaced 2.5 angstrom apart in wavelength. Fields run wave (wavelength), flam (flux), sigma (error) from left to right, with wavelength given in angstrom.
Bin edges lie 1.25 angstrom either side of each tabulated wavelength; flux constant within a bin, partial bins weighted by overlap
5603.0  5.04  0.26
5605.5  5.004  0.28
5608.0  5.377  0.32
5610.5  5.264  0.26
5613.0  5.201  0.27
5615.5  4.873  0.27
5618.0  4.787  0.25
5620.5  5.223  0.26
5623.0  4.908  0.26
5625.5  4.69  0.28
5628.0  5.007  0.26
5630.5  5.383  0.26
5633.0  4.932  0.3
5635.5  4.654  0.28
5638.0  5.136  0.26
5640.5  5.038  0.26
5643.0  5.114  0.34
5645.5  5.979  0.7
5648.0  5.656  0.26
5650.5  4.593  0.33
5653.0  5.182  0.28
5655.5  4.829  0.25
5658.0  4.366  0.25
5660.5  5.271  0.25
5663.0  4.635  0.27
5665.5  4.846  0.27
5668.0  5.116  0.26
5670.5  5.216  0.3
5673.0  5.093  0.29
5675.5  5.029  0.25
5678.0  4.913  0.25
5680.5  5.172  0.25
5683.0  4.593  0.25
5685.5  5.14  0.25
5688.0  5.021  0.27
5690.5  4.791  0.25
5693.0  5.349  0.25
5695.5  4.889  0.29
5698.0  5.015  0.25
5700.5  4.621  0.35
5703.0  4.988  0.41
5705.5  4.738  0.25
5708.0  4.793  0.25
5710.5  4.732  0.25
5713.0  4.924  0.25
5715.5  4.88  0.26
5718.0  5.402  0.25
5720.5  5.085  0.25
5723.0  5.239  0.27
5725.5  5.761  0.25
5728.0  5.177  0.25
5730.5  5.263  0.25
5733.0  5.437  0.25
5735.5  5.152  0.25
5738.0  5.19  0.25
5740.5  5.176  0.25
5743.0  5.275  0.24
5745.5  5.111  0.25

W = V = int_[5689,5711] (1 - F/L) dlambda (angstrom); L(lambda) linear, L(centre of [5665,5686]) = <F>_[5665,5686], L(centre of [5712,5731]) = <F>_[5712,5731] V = 1.0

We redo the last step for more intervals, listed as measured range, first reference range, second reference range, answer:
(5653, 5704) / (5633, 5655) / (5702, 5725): 1.2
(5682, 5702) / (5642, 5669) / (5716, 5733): 1.0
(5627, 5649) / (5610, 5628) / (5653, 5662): -1.3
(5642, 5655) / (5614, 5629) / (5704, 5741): -0.8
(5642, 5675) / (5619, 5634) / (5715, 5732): 0.2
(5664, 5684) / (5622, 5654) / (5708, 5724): 0.3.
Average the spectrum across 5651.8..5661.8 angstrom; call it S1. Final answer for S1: 4.91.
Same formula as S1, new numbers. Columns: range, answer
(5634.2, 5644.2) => 4.98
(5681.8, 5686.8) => 4.87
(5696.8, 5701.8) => 4.82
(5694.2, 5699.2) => 4.96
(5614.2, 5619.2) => 4.83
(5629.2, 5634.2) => 5.16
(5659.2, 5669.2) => 4.96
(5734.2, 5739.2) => 5.17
